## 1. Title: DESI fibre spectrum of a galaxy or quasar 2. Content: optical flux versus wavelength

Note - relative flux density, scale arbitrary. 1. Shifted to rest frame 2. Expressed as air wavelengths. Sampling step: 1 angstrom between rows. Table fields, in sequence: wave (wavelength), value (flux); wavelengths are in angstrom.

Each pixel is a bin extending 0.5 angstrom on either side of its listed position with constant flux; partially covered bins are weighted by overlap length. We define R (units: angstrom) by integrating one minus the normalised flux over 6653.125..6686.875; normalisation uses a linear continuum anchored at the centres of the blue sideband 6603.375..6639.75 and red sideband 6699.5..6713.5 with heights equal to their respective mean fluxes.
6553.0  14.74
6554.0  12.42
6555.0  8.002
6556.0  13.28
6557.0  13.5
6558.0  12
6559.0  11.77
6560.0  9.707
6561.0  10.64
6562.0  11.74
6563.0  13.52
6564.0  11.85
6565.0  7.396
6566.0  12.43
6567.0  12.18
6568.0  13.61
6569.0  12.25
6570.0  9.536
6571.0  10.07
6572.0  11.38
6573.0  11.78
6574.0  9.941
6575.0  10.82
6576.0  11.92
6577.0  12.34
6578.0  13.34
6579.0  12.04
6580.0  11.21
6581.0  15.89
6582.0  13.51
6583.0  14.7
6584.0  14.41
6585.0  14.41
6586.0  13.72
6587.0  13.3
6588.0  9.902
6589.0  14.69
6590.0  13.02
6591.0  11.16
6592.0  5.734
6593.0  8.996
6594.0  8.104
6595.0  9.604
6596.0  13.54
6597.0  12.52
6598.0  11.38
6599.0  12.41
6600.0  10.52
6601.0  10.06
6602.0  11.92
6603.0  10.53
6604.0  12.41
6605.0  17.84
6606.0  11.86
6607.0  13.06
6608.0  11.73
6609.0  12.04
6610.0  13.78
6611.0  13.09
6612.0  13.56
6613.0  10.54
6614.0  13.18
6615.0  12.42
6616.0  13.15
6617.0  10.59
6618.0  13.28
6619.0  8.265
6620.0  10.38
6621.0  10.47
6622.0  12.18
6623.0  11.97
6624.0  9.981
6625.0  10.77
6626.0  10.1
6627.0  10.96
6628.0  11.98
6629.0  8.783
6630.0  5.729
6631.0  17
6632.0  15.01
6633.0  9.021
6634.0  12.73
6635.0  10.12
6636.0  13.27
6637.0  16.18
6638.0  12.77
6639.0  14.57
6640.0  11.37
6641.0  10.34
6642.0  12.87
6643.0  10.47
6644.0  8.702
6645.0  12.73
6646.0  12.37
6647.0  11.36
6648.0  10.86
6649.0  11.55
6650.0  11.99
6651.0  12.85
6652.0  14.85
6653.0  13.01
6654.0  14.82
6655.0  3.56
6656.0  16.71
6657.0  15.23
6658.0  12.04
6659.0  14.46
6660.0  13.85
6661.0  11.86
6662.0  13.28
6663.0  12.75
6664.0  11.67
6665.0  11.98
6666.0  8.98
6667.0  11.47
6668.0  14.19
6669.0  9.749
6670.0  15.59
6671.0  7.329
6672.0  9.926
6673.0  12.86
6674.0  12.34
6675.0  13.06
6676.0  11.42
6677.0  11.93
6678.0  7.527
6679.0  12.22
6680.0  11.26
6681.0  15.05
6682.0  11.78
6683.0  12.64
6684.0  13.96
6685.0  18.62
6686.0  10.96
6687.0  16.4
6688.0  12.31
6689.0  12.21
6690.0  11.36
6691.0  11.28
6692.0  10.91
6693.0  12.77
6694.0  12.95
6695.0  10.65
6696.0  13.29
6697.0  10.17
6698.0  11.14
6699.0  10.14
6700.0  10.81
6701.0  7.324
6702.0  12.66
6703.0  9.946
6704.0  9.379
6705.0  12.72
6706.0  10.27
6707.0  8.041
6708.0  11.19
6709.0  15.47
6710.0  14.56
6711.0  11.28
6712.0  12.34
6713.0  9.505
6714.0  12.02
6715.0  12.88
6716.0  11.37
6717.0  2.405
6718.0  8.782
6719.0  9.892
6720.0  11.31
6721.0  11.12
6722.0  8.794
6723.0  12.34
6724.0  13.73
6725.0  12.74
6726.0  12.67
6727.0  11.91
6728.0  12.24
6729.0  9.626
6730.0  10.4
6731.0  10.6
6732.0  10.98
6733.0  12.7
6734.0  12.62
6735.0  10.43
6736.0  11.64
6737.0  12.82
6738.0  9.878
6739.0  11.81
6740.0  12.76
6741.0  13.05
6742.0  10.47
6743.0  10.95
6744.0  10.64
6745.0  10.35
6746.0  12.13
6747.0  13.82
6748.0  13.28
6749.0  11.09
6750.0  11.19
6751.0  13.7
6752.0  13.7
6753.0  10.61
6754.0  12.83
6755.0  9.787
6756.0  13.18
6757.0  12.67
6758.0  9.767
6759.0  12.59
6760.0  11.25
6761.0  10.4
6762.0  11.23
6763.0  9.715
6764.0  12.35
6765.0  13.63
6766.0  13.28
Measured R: -2.4 angstrom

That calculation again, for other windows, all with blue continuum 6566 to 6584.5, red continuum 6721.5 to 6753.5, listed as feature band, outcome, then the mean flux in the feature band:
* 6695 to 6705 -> 1.0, 10.7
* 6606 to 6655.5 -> 1.4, 11.8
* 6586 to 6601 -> 1.4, 11.1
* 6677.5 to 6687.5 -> -0.9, 13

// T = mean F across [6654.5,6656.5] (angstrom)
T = 10.1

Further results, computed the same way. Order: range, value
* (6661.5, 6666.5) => 11.7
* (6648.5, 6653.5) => 12.8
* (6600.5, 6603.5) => 10.8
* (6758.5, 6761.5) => 11.4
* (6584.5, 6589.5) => 13.2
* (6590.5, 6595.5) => 8.72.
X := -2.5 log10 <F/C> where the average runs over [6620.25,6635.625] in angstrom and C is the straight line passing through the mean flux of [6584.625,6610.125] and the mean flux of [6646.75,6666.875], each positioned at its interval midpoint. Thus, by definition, 0.09 mag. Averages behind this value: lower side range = 11.8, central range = 11.1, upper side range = 12.4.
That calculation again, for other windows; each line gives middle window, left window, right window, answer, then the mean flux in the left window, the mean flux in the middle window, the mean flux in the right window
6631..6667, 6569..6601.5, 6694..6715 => -0.08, 11.8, 12.3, 11.2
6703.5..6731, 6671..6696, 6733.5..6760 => 0.09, 12.3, 11.1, 11.8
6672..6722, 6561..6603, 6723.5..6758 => 0.03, 11.7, 11.5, 11.8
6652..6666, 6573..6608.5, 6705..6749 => -0.08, 12.1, 12.7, 11.4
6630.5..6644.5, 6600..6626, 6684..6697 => -0.03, 11.9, 12.5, 12.8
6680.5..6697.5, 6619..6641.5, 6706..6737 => -0.13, 11.5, 12.8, 11.2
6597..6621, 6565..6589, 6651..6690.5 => 0.03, 12.3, 12.1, 12.4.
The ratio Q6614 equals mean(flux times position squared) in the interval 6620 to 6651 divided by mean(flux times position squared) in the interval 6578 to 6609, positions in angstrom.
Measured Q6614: 1.0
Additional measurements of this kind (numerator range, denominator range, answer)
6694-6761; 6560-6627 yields 1.00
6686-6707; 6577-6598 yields 0.96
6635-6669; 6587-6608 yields 1.09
